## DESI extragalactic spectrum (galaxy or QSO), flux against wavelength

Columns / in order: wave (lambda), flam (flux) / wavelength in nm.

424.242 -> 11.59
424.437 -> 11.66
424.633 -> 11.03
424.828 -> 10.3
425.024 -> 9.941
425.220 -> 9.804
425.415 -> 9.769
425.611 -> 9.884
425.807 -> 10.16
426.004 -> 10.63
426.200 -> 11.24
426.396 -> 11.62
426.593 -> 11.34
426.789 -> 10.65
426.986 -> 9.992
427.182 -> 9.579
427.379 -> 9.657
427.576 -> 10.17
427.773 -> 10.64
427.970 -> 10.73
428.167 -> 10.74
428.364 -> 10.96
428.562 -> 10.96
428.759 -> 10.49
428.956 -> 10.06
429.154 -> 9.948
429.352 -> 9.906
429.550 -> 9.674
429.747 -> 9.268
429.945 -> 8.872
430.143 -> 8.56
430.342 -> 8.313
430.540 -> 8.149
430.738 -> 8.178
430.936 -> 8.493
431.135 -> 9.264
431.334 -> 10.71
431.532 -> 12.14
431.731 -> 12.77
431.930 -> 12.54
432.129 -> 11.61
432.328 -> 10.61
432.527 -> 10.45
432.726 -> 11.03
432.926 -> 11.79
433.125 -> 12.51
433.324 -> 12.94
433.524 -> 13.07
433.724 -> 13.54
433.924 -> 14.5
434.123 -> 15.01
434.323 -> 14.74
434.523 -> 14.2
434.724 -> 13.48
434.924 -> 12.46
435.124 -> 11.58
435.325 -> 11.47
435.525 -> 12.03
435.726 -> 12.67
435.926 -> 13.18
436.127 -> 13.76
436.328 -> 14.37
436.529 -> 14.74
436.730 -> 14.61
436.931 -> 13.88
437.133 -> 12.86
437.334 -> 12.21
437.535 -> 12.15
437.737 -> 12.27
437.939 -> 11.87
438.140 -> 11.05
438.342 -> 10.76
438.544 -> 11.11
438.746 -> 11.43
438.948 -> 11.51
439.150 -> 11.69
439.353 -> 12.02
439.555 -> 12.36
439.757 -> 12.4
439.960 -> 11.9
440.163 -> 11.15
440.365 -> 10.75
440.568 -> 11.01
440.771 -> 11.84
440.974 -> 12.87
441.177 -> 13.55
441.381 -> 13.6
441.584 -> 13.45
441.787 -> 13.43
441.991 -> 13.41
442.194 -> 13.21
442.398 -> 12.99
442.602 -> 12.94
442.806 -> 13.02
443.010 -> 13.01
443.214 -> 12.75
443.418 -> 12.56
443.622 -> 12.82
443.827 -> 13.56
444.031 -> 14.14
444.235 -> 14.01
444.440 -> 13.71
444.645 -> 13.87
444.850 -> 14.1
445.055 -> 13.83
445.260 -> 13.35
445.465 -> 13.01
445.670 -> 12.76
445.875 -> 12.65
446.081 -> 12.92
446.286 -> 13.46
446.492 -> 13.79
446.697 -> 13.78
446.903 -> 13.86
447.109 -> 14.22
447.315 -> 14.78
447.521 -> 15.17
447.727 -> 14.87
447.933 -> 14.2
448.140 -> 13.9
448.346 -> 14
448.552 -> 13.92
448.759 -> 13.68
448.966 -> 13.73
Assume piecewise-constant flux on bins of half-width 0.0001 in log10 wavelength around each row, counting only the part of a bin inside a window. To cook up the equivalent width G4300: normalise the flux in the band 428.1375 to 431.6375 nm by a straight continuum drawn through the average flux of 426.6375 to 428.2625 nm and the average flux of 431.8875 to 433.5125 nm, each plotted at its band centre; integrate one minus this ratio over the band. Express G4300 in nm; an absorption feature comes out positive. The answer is 0.40 nm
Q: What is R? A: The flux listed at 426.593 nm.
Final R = 11.34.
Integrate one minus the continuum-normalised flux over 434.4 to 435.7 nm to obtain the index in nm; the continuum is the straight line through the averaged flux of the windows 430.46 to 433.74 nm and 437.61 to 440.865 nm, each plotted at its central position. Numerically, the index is -0.15 nm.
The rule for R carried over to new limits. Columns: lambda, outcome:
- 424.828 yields 10.3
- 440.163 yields 11.15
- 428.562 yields 10.96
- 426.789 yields 10.65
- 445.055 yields 13.83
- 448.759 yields 13.68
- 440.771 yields 11.84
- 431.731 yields 12.77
